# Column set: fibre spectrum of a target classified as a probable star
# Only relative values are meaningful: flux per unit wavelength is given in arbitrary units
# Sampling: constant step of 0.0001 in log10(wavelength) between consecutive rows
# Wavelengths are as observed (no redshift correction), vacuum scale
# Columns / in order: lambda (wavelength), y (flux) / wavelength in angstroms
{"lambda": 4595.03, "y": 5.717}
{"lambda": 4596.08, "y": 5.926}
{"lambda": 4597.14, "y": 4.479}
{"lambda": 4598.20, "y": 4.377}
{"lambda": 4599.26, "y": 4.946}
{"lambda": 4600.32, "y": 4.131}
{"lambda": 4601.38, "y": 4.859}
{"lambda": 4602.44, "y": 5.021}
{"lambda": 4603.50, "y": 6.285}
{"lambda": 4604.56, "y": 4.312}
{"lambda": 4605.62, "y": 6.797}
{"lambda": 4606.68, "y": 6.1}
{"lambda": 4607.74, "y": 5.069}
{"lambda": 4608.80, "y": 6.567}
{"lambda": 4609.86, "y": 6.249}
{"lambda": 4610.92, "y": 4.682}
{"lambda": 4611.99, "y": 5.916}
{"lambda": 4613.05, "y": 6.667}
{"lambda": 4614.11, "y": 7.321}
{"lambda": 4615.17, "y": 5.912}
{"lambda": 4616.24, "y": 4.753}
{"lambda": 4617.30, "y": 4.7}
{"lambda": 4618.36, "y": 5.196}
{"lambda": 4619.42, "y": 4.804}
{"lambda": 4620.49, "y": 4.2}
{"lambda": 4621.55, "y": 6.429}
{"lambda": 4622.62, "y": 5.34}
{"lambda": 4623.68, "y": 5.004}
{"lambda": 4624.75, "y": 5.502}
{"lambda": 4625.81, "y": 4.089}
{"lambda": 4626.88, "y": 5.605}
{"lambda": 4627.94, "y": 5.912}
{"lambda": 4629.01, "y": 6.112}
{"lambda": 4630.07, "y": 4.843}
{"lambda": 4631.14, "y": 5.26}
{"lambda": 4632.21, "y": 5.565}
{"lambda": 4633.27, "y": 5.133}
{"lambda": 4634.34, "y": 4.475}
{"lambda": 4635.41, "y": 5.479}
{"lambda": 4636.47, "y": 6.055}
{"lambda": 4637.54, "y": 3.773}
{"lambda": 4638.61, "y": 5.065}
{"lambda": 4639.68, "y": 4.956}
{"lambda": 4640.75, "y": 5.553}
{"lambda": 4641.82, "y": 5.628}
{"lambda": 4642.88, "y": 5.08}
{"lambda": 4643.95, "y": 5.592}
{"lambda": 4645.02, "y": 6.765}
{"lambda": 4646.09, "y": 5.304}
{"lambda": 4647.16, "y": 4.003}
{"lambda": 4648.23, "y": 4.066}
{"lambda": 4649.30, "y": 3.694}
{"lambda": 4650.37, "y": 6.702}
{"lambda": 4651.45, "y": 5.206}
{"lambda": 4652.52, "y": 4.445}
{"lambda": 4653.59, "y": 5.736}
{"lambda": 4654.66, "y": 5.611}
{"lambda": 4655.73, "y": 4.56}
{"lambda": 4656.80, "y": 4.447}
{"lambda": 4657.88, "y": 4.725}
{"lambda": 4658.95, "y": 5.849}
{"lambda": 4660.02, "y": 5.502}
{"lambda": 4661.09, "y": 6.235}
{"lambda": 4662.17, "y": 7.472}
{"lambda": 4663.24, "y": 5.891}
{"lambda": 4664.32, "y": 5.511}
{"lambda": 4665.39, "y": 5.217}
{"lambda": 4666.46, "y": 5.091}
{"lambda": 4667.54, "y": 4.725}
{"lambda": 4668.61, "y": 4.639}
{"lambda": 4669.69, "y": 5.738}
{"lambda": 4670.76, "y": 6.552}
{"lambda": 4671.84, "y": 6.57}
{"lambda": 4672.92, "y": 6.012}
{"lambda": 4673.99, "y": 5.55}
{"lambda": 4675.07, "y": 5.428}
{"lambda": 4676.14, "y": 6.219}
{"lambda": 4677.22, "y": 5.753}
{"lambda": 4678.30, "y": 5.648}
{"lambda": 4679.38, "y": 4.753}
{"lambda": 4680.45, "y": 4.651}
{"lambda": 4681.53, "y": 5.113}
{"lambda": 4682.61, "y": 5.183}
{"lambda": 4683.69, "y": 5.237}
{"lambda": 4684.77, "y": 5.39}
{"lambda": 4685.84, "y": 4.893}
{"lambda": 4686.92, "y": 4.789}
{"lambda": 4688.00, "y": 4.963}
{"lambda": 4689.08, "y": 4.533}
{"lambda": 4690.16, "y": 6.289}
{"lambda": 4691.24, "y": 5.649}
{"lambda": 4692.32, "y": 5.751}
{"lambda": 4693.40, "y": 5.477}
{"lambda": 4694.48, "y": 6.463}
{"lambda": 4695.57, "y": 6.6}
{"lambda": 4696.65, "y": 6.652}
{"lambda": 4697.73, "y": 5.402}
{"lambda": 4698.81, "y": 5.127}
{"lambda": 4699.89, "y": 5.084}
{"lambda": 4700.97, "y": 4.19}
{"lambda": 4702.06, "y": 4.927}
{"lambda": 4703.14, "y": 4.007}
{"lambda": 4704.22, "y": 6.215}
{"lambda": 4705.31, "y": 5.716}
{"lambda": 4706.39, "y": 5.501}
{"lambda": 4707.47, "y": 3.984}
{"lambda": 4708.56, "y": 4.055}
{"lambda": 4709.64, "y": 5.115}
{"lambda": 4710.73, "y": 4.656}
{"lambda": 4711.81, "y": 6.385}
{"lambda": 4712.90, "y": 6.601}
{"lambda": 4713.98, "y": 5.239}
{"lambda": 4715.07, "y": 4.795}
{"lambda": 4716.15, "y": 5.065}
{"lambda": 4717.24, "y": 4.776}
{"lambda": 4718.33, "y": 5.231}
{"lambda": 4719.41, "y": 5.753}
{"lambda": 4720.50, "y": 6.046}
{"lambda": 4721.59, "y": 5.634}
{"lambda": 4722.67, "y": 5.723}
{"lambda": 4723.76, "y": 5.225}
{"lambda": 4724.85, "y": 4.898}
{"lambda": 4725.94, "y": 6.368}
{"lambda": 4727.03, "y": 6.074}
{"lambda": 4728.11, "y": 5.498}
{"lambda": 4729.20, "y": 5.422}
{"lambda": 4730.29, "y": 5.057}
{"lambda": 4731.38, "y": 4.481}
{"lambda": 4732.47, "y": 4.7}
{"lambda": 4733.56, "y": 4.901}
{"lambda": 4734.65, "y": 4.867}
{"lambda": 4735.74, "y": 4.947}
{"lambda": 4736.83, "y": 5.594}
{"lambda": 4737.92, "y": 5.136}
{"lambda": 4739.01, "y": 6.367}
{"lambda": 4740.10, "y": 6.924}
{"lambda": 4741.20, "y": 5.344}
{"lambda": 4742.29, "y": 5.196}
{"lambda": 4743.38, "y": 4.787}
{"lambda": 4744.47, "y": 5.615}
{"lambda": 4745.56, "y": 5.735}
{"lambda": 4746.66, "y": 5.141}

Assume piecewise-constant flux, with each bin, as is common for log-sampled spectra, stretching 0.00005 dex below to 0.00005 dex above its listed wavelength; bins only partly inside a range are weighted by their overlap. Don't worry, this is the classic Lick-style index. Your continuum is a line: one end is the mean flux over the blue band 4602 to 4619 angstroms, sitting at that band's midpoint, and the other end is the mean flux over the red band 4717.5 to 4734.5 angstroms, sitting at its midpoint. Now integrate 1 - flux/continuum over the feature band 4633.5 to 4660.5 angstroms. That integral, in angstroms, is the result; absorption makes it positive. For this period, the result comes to 2.3 angstroms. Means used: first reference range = 5.72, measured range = 5.13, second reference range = 5.38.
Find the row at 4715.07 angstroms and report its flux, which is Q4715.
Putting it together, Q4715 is 4.795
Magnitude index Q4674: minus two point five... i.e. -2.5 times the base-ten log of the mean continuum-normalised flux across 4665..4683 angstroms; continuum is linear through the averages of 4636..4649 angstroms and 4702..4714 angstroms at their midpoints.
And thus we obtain -0.06 mag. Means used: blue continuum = 5.12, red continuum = 5.21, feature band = 5.47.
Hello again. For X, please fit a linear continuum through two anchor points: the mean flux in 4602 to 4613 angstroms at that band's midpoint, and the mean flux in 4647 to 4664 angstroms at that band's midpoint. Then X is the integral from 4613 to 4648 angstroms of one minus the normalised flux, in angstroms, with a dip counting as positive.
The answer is 1.4 angstroms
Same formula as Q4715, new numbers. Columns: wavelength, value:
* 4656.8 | 4.447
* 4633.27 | 5.133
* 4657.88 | 4.725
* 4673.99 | 5.55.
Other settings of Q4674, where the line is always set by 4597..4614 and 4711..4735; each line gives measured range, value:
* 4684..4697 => -0.036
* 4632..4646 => 0.027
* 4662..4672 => -0.042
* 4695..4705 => 0.009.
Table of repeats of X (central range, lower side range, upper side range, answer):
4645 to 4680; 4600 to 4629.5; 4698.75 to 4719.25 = -0.87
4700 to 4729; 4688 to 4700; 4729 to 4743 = 1.11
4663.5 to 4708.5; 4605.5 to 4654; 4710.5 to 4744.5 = 0.10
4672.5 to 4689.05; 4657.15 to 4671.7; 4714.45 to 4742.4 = 0.88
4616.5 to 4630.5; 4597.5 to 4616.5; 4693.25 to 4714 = 0.81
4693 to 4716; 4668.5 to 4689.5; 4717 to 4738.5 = 0.11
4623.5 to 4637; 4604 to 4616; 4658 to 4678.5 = 1.27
